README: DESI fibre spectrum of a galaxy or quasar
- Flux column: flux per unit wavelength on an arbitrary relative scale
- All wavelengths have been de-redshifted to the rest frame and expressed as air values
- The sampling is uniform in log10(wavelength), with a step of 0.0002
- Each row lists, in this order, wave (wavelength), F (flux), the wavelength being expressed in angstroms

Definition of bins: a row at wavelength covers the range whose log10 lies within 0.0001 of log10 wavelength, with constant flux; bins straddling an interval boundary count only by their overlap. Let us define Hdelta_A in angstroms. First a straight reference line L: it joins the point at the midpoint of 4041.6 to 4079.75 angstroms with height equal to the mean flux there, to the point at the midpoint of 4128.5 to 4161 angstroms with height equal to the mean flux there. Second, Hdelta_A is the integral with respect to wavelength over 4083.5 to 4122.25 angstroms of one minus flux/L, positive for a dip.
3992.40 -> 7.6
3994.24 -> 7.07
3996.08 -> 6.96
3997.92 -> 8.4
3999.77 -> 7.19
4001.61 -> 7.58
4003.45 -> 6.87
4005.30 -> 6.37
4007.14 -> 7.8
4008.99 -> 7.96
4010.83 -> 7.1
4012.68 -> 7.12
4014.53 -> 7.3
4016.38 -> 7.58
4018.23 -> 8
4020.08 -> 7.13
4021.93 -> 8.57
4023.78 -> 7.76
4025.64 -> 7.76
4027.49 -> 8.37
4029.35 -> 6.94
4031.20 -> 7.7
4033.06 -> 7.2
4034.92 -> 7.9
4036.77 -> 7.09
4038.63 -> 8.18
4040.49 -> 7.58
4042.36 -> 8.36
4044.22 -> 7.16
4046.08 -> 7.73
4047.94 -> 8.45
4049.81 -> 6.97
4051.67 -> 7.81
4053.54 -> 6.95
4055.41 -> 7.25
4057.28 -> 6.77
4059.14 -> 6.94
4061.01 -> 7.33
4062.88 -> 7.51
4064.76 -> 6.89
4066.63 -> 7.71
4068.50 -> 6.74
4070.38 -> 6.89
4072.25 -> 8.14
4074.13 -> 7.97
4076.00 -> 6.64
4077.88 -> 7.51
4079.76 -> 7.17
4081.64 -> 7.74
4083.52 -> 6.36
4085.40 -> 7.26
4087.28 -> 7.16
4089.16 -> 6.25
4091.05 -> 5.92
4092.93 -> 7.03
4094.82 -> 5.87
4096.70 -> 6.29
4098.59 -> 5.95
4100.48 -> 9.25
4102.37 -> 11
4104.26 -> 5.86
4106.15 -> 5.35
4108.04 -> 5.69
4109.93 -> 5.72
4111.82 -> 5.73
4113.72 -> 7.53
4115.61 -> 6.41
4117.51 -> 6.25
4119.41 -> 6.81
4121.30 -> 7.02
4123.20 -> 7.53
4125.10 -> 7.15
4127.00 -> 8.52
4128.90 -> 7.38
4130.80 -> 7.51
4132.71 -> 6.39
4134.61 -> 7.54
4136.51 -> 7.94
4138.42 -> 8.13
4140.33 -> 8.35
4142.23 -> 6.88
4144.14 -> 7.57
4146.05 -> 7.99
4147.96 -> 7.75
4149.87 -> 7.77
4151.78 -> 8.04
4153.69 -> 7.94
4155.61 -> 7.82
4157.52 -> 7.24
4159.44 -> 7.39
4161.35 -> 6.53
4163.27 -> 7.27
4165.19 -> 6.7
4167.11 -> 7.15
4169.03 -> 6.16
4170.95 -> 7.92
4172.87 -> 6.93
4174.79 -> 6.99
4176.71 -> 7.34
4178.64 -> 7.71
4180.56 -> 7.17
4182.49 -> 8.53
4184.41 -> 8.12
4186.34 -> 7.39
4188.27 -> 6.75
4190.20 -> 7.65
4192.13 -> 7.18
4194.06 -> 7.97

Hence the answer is 4.1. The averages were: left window 7.38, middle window 6.71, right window 7.61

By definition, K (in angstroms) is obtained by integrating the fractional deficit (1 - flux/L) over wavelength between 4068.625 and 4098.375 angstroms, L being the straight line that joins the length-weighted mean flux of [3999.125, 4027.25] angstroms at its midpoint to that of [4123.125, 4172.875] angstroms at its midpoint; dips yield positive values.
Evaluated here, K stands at 2.3 angstroms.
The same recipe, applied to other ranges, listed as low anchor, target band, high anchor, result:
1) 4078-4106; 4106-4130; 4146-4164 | 1.7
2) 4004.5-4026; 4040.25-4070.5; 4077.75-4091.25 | -0.7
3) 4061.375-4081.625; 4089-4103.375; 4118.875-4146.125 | 0.3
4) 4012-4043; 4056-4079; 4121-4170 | 1.1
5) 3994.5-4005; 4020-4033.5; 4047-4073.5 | -0.8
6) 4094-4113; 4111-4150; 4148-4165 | -1.3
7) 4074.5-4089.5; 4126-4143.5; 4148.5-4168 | -0.8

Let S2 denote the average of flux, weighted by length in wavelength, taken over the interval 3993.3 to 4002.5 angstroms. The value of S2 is 7.43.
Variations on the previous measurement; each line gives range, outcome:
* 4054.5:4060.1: 7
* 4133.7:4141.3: 7.99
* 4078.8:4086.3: 7.13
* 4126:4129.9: 7.94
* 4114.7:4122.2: 6.62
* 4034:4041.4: 7.7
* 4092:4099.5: 6.28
